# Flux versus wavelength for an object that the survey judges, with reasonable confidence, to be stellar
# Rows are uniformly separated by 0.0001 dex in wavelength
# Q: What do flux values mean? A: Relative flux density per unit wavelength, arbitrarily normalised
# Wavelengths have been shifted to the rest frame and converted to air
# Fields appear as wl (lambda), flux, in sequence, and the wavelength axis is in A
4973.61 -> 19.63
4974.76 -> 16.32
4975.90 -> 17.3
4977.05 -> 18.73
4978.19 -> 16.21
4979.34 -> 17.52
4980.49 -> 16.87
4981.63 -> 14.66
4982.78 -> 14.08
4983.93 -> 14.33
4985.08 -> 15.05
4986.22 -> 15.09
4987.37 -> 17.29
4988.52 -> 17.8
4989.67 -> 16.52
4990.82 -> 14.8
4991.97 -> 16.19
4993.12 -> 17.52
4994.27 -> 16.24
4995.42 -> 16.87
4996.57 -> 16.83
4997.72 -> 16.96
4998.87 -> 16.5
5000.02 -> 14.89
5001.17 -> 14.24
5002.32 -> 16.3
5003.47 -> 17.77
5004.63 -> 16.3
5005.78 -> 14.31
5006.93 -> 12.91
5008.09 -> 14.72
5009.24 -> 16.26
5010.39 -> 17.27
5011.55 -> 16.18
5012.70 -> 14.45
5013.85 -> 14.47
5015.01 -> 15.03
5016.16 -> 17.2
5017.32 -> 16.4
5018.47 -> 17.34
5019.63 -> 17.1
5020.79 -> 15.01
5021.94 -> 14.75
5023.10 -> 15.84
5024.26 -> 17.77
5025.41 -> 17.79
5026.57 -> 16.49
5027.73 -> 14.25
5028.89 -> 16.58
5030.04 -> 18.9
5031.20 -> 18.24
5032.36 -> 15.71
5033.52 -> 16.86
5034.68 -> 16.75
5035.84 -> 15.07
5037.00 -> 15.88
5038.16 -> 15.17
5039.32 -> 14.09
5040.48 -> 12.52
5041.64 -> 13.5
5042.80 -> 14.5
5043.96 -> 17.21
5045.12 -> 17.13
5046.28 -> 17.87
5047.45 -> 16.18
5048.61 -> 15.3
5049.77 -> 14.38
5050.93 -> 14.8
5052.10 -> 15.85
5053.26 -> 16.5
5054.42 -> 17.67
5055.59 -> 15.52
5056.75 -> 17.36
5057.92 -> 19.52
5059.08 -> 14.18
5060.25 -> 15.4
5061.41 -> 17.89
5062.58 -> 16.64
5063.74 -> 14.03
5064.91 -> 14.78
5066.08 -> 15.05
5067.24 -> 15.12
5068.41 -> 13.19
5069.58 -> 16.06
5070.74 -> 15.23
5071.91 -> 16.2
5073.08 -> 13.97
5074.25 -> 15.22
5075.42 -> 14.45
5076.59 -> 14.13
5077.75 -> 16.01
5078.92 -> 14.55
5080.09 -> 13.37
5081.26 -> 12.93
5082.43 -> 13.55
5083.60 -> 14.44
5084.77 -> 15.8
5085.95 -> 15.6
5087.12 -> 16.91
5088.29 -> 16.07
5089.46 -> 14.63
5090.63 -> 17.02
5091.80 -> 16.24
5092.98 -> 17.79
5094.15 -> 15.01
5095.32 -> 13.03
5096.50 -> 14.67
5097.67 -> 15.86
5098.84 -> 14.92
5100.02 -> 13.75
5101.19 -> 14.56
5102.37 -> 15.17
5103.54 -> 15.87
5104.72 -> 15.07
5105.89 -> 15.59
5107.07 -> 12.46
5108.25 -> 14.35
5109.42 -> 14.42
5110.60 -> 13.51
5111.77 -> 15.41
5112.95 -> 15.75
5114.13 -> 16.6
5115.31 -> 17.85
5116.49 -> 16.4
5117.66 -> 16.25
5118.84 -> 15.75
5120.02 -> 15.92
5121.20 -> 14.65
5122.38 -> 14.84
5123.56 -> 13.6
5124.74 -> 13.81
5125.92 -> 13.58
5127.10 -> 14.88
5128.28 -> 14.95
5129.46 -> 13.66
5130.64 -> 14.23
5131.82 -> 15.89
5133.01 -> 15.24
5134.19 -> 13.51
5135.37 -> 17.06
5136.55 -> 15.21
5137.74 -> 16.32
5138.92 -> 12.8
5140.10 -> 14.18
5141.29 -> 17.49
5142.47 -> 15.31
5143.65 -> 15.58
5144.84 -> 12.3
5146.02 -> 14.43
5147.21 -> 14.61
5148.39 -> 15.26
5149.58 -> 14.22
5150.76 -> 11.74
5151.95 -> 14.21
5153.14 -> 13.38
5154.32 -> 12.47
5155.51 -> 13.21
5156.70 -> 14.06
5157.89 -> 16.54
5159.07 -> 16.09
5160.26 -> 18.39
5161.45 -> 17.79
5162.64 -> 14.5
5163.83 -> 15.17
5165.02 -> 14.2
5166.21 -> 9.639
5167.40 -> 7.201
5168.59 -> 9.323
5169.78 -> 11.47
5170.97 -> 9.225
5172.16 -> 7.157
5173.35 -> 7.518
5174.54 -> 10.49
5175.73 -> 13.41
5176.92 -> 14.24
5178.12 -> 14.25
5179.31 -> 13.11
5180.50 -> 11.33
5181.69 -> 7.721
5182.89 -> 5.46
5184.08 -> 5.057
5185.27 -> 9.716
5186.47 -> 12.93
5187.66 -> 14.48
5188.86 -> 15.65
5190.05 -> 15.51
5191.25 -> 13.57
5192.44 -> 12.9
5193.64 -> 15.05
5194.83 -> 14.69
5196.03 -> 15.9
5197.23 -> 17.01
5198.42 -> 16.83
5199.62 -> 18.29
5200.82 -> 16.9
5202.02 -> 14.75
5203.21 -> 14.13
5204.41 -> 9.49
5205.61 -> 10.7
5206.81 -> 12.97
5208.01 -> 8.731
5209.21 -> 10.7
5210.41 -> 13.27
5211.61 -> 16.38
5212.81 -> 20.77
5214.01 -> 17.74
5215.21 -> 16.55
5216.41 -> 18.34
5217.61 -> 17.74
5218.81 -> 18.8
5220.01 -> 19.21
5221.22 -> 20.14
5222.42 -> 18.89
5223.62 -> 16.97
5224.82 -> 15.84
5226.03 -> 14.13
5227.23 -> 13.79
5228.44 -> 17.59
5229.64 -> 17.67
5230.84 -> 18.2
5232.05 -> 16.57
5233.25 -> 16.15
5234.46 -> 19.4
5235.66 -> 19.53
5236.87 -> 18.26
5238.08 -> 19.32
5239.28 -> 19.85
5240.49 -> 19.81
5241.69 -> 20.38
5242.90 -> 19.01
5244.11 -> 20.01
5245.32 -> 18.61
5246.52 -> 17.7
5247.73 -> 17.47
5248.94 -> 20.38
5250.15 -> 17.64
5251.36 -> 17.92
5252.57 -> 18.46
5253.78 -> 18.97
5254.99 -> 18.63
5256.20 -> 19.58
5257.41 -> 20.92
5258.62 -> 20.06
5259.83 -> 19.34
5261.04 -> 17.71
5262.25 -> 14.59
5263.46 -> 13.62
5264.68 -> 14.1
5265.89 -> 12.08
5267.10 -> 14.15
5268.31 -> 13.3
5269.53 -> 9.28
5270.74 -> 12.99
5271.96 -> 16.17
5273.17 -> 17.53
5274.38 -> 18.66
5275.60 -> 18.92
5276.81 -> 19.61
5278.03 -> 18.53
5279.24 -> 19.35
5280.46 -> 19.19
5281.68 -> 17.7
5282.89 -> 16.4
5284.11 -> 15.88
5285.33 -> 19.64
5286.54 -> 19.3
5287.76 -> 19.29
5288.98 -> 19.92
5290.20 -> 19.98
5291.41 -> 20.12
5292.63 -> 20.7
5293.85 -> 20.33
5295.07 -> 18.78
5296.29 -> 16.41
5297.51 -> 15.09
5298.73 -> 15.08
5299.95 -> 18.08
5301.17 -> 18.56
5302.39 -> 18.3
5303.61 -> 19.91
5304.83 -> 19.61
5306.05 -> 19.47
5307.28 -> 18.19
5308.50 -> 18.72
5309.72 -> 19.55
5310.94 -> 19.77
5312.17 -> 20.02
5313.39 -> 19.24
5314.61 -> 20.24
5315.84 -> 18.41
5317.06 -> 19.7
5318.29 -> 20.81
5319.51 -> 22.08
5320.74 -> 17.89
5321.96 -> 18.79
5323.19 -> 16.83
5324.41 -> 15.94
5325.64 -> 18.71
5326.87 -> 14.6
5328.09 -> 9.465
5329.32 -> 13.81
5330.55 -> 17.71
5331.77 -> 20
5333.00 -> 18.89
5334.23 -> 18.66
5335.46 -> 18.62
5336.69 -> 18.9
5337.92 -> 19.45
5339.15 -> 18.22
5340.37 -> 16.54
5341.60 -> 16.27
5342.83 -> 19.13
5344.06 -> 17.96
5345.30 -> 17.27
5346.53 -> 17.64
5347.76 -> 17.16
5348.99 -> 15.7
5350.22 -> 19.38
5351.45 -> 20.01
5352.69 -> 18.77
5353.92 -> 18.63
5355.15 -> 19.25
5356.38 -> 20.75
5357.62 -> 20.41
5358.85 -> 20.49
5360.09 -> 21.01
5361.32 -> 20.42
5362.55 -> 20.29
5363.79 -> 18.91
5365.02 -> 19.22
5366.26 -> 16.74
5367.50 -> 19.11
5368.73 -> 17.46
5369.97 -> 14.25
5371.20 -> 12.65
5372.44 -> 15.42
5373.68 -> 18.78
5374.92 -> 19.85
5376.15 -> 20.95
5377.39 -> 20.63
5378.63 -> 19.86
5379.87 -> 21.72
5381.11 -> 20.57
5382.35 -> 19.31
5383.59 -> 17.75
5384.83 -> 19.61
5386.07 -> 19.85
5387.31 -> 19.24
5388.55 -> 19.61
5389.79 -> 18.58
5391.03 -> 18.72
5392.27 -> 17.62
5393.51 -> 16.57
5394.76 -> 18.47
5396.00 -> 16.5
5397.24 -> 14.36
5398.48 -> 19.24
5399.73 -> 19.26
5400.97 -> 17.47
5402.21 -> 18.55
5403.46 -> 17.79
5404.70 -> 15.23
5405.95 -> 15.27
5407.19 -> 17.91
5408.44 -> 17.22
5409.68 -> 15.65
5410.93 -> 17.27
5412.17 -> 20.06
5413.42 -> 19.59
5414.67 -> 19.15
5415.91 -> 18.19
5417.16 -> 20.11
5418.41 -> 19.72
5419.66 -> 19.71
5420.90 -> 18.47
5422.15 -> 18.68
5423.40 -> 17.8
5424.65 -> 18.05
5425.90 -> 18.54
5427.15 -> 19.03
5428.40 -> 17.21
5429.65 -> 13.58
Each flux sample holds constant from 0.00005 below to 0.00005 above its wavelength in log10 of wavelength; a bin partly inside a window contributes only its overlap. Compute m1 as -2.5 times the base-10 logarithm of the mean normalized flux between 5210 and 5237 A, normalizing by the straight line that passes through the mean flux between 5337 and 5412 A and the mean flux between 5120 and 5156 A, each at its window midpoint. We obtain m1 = -0.107 mag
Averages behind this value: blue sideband 14.4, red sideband 18.3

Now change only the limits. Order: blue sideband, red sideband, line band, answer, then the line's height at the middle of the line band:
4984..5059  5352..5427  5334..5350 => 0.02 mag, 18.2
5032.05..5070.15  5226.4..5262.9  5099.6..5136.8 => 0.11 mag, 16.6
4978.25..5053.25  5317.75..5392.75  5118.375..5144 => 0.13 mag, 16.8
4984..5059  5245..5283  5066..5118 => 0.09 mag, 16.4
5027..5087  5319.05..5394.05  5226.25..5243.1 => -0.06 mag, 17.2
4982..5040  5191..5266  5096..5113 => 0.12 mag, 16.4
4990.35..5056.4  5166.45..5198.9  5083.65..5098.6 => -0.10 mag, 14.2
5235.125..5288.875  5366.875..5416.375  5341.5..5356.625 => -0.02 mag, 18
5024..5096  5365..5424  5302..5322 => -0.11 mag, 17.6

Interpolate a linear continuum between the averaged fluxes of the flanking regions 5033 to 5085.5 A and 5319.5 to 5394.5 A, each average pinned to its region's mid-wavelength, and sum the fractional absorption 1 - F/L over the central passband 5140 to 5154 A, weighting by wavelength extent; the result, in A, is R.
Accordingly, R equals 1.6 A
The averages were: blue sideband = 15.4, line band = 14.4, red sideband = 18.3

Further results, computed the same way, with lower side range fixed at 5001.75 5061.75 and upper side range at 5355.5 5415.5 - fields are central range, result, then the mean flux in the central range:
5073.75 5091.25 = 1.47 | 15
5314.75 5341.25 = 0.31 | 17.8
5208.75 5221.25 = 0.06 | 17.2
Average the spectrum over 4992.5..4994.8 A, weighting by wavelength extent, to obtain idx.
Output 16.9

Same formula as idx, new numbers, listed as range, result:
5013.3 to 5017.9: 15.8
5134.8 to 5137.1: 16.2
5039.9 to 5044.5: 14.4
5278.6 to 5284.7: 17.7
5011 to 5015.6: 15.1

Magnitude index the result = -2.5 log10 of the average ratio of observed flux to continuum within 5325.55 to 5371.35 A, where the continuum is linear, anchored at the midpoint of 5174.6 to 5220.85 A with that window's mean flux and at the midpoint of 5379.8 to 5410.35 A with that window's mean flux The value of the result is -0.057 mag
